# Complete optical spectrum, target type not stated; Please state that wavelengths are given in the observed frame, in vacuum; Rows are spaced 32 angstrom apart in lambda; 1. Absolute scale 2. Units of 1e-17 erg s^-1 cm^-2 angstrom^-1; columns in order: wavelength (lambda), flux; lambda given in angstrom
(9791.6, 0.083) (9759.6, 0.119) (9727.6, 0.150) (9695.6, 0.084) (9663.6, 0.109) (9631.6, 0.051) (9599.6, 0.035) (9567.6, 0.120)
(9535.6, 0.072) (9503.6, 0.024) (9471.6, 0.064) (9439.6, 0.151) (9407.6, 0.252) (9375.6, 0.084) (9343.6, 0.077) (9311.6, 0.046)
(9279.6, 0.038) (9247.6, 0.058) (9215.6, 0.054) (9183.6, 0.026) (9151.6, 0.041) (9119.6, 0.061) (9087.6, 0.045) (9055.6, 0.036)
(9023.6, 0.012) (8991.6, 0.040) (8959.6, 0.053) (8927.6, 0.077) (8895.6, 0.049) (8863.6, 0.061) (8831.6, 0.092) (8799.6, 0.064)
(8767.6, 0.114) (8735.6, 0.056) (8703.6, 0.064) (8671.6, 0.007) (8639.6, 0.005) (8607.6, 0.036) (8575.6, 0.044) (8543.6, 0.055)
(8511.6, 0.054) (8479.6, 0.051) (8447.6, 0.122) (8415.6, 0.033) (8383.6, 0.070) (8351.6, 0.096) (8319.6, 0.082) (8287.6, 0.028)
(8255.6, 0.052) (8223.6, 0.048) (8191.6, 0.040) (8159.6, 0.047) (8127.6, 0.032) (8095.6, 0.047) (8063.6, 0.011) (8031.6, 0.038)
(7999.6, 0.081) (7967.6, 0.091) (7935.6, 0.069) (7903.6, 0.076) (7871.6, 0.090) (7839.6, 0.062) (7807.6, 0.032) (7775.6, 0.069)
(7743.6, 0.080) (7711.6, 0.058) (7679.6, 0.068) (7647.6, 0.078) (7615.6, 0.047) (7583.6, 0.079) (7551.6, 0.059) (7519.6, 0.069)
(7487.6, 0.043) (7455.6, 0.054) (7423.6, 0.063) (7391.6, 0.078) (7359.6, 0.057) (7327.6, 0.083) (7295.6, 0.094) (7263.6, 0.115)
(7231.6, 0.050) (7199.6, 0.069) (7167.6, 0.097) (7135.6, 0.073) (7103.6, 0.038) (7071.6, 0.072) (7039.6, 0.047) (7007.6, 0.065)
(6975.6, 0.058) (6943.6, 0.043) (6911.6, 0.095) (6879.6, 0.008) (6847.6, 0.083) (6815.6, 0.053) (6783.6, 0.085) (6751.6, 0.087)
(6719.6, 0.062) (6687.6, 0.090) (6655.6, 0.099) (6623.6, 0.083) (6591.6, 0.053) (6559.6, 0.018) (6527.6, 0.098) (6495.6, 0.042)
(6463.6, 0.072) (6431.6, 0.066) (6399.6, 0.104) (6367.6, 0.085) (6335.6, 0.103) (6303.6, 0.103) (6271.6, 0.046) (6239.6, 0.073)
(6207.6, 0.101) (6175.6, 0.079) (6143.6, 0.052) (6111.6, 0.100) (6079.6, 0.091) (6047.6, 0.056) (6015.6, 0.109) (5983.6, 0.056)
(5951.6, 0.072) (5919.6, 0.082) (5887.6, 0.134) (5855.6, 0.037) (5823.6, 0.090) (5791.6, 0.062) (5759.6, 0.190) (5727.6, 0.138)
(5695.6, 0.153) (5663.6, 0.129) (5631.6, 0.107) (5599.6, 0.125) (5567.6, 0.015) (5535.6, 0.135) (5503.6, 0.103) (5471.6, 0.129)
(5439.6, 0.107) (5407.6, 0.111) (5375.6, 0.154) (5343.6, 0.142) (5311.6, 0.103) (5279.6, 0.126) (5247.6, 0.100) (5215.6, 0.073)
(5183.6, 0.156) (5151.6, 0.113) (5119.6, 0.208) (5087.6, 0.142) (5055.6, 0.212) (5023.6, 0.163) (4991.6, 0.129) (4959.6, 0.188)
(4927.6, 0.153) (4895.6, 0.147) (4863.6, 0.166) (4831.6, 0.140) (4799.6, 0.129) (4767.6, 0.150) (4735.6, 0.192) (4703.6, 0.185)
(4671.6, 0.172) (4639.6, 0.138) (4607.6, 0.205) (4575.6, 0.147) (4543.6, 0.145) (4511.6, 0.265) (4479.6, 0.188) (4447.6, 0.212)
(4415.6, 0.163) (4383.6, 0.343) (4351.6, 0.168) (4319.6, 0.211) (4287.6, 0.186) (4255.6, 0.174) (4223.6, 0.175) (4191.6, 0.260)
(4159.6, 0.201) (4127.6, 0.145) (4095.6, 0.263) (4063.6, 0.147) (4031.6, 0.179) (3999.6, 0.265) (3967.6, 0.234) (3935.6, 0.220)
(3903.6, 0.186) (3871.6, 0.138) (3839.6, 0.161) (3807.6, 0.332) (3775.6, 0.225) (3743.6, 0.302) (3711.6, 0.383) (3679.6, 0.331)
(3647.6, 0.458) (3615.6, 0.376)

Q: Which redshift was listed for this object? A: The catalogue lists 1.523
